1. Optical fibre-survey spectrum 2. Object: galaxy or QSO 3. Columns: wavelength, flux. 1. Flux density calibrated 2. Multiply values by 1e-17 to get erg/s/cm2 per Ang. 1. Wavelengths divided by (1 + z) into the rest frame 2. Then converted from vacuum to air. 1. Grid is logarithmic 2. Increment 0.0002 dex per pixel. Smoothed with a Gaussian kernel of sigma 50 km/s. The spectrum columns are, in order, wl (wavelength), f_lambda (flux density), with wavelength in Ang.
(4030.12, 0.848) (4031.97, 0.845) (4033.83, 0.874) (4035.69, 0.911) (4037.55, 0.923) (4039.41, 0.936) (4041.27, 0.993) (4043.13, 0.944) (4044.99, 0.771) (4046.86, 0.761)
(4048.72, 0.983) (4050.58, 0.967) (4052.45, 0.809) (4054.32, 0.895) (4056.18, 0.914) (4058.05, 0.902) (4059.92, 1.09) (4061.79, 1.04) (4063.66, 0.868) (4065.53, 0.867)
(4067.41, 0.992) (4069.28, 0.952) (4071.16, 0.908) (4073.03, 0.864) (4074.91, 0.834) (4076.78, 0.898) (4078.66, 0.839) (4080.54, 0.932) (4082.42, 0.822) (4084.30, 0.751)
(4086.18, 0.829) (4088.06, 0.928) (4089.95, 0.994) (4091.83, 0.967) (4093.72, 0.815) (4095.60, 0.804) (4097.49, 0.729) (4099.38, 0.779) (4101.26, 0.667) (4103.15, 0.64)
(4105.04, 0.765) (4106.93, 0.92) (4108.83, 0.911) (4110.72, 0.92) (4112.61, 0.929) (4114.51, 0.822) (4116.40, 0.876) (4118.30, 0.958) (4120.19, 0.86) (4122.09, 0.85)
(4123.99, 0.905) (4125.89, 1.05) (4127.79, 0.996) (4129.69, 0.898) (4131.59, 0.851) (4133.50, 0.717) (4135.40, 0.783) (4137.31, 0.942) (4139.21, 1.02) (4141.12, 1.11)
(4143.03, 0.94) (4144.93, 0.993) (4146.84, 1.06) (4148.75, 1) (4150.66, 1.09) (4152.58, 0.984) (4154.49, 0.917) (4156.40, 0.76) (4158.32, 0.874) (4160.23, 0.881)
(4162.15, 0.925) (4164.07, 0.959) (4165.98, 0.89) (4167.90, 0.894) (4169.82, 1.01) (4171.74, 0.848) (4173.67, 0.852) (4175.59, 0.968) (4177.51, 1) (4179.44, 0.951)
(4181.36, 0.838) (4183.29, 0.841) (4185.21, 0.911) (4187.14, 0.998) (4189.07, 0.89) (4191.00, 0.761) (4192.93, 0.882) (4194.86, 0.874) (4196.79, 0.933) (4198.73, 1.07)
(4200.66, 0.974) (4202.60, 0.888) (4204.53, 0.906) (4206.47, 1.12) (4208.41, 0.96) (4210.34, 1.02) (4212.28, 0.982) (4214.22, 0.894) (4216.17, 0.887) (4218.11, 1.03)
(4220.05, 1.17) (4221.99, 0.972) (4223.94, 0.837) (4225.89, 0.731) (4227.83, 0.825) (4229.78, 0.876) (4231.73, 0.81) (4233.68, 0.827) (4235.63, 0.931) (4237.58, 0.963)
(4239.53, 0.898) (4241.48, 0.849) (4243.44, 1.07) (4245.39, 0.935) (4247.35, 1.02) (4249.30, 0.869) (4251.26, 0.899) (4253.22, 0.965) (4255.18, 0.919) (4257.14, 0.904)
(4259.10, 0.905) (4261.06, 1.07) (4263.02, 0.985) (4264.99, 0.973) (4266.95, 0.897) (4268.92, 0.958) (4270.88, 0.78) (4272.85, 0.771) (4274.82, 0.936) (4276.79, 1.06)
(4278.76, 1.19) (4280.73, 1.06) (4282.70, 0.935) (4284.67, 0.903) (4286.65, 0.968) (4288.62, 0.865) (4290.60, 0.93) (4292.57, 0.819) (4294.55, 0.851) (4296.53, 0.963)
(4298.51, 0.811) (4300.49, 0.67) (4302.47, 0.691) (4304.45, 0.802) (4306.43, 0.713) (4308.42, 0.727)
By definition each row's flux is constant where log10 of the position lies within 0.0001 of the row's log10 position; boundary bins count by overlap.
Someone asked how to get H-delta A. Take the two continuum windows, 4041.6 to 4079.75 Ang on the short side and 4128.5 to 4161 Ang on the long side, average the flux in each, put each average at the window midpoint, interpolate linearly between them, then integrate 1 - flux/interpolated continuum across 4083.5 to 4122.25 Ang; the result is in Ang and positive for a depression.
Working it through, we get 3.2 Ang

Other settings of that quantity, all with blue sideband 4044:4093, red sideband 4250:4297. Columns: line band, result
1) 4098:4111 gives 1.63 Ang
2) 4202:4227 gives -0.75 Ang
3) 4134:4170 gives -1.20 Ang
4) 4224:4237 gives 1.28 Ang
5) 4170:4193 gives 0.51 Ang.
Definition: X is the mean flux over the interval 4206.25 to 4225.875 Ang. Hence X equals 0.969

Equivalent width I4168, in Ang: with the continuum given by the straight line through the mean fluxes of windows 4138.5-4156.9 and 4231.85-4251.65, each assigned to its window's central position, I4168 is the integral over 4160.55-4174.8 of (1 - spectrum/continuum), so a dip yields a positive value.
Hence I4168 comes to 1.0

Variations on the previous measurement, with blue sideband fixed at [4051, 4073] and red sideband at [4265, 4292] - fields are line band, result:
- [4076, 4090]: 1.0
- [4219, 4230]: 0.4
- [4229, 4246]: 0.6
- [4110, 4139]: 1.2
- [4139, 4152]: -1.3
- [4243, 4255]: -0.2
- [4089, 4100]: 1.0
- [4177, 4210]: 0.2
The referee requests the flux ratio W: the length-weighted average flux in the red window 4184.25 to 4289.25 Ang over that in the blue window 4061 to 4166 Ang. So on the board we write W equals 1.05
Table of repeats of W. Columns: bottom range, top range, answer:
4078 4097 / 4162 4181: 1.07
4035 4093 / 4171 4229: 1.02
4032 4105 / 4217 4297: 1.06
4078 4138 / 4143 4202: 1.08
